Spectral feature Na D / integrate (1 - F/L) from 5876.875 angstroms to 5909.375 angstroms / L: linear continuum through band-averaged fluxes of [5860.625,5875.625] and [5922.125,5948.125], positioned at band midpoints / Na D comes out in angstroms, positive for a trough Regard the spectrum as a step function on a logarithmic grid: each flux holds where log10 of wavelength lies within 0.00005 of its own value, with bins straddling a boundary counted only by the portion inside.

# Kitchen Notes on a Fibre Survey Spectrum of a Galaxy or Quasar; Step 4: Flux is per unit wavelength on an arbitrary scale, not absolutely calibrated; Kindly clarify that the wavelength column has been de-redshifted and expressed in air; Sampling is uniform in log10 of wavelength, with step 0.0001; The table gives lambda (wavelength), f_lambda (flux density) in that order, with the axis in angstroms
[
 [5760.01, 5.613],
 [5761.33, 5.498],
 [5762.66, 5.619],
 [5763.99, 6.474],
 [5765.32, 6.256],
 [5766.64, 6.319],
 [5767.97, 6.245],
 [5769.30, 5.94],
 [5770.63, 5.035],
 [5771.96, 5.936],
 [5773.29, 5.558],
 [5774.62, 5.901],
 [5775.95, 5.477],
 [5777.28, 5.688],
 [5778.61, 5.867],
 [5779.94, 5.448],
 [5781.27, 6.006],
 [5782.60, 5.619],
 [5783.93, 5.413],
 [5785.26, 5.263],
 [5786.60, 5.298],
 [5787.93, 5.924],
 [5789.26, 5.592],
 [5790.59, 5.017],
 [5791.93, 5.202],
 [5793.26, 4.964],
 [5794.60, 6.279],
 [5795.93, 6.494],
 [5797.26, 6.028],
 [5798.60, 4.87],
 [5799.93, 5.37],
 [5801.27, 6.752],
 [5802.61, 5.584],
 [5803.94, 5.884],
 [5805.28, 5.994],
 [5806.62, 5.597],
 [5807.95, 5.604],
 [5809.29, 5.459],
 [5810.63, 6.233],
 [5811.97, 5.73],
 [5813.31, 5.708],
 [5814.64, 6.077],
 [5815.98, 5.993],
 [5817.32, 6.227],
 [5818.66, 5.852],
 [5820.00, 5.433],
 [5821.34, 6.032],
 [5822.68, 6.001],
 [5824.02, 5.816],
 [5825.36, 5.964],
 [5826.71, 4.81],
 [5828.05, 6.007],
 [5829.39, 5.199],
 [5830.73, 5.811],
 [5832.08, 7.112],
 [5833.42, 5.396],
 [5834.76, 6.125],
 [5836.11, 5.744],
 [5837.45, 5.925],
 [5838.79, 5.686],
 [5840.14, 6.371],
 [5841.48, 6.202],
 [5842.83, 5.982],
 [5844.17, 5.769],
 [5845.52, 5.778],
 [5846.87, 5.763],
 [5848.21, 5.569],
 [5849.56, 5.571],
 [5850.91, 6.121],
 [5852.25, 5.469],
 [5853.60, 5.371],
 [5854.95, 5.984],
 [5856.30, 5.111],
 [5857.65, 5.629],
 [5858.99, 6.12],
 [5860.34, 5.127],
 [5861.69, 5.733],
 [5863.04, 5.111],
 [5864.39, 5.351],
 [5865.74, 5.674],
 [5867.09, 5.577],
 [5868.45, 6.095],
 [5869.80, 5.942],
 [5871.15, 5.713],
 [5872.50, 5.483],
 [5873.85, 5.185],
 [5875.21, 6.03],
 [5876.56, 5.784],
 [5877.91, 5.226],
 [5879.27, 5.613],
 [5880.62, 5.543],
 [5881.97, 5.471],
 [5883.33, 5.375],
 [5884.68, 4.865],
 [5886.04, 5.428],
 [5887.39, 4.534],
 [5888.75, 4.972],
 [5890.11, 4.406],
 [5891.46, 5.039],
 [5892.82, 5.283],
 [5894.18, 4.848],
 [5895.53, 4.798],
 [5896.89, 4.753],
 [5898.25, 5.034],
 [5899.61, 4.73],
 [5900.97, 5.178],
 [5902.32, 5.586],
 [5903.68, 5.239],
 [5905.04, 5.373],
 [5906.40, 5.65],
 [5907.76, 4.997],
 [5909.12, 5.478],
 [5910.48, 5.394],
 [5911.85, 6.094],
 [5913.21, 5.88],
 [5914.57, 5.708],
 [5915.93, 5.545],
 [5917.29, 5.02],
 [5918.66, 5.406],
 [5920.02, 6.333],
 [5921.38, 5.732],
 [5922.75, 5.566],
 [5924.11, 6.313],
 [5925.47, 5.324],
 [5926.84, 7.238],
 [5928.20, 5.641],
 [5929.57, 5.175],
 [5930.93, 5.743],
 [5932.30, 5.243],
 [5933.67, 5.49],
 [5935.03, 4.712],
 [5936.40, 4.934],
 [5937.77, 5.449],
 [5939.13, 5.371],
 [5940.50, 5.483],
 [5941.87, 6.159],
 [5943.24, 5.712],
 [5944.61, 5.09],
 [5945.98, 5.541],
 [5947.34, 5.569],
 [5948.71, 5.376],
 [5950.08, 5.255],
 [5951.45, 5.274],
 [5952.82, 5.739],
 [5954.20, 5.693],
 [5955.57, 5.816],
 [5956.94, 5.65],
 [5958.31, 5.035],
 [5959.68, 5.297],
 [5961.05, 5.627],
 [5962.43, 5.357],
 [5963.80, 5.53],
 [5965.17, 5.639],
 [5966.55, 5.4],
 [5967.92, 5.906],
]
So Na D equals 2.6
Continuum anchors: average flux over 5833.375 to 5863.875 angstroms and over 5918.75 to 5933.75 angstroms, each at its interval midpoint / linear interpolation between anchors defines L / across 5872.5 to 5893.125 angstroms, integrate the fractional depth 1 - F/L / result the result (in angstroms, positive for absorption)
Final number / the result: 1.80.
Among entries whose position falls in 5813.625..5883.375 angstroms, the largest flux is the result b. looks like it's 7.112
